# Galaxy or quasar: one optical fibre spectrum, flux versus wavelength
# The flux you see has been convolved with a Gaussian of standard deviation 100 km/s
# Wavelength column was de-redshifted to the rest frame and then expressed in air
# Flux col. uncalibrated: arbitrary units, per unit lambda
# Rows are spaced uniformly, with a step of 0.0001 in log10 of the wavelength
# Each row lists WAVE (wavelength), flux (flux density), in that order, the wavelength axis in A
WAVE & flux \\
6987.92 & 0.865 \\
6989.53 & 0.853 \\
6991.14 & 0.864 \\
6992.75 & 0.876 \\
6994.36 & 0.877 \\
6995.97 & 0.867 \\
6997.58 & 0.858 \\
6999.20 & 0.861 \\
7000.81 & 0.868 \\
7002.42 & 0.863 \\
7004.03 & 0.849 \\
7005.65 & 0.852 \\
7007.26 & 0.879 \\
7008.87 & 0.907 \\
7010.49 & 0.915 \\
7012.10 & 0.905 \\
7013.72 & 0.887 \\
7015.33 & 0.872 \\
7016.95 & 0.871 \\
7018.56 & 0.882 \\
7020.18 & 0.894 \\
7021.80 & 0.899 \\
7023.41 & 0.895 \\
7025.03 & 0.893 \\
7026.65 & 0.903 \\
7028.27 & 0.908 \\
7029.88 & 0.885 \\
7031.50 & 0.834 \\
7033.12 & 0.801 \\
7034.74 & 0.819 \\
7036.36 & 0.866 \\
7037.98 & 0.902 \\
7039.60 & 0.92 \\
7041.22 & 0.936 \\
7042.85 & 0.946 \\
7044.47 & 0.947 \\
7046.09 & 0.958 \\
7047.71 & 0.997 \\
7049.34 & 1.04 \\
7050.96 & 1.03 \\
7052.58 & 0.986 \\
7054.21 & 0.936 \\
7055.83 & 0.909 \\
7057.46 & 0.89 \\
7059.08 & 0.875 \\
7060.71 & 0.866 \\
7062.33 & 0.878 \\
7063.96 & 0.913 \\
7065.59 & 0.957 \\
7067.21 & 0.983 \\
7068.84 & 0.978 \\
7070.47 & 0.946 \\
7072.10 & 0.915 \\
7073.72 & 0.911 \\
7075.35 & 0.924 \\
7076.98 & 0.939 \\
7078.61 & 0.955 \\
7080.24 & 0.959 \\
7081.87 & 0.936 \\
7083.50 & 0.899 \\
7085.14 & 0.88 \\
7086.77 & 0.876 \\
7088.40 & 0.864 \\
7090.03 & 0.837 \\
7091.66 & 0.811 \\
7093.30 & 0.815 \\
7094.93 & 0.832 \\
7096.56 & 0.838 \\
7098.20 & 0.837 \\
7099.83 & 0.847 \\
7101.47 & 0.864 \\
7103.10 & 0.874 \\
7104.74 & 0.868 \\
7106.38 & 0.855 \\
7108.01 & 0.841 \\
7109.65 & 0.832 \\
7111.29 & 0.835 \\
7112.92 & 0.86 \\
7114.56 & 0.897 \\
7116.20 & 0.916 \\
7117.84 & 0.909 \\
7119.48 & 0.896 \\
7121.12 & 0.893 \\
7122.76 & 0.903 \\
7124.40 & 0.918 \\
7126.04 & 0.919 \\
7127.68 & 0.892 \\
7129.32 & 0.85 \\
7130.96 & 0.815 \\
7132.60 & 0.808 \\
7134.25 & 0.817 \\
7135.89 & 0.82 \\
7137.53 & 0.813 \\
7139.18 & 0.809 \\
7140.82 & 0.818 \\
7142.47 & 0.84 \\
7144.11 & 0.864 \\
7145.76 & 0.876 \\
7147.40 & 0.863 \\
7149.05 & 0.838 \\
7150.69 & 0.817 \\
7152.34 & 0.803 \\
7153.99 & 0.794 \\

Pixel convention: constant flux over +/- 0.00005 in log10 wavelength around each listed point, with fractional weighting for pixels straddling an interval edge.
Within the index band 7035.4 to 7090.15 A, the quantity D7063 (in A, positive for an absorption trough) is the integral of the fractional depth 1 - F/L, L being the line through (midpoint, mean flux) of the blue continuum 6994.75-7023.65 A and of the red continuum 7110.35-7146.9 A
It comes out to -3.62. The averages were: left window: 0.879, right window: 0.862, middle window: 0.929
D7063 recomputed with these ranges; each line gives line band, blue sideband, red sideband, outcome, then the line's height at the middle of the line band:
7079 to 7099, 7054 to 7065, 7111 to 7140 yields 0.3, 0.881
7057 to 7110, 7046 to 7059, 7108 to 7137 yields 1.9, 0.921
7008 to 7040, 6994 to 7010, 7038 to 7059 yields 0.9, 0.908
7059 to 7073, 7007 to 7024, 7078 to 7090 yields -0.4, 0.901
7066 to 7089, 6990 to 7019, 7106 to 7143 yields -1.6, 0.865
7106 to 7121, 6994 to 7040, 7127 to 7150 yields -0.5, 0.845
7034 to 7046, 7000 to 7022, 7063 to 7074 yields 0.1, 0.913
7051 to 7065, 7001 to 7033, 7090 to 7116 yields -0.8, 0.866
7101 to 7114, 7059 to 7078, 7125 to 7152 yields 0.4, 0.879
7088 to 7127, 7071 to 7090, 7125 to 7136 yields 0.5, 0.878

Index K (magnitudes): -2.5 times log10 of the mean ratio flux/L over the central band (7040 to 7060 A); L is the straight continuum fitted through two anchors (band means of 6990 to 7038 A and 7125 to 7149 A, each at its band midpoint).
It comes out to -0.10 mag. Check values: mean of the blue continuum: 0.874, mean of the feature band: 0.953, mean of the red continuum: 0.844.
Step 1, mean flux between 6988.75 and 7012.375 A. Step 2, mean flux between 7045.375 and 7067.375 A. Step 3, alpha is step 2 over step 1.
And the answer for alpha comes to 1.08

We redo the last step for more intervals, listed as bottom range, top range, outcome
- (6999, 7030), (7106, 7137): 0.98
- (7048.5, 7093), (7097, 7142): 0.93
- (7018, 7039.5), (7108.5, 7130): 1.01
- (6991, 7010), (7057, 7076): 1.06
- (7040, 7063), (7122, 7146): 0.90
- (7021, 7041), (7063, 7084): 1.07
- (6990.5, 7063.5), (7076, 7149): 0.96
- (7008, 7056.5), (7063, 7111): 0.97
